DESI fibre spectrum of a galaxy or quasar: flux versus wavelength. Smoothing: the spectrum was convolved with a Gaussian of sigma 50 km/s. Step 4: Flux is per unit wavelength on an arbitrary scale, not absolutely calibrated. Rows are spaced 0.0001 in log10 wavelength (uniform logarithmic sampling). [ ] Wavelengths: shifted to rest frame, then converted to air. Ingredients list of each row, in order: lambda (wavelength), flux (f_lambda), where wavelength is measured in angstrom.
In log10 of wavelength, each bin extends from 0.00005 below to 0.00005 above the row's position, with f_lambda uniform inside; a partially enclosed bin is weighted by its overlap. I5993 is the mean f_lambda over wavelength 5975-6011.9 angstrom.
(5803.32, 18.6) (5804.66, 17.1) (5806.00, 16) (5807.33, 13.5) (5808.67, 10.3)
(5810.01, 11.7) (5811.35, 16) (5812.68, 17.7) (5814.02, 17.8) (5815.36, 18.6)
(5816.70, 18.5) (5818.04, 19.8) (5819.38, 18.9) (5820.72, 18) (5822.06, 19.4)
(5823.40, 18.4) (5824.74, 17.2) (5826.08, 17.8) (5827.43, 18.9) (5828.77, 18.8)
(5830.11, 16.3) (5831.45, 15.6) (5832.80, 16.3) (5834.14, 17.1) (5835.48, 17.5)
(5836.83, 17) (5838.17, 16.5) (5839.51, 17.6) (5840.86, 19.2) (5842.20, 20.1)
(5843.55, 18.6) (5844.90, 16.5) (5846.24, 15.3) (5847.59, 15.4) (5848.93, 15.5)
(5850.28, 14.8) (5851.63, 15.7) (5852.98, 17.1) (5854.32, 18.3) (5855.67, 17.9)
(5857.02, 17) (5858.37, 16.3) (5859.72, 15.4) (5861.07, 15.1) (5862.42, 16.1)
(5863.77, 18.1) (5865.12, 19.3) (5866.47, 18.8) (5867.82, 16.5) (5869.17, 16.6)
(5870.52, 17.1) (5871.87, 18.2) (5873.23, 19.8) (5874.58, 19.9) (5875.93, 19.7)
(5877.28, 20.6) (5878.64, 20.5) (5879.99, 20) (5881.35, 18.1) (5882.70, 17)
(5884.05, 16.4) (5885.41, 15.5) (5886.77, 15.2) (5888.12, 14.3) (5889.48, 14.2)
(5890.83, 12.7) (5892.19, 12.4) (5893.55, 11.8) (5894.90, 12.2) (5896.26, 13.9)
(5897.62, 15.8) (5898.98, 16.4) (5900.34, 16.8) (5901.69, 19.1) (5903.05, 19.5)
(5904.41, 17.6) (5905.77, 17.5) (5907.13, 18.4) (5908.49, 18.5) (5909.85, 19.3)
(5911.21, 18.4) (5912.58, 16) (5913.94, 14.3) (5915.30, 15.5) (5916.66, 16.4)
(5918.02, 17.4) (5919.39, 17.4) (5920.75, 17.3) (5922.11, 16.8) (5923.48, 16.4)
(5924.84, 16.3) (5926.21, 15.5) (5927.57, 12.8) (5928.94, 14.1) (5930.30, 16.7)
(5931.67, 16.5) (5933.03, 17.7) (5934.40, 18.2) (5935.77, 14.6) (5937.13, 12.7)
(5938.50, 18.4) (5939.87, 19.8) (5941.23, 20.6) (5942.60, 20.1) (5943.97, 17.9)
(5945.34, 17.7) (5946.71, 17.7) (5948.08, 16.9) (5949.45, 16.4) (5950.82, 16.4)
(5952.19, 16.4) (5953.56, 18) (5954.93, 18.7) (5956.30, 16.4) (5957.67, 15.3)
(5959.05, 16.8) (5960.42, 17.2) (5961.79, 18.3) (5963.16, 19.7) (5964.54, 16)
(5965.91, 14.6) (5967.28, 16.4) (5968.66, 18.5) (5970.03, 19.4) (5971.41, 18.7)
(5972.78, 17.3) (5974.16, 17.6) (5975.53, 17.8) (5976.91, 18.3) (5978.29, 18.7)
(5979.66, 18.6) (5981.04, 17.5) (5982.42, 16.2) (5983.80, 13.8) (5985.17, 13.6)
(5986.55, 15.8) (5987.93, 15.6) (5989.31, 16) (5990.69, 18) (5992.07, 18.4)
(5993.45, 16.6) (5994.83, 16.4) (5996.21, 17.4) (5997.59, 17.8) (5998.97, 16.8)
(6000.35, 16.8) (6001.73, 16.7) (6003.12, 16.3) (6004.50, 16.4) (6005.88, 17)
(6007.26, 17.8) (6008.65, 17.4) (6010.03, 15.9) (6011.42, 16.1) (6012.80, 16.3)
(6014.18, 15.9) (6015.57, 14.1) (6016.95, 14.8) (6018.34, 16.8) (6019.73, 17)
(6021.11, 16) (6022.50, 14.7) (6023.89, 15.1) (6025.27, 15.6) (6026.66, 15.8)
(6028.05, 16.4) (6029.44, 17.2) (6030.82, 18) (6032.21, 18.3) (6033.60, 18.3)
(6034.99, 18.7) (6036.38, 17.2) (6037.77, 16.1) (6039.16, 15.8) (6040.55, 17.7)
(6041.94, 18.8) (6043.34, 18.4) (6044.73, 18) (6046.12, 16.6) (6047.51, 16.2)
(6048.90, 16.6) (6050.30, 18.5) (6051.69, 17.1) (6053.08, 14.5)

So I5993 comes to 16.8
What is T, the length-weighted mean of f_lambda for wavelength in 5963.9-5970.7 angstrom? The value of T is 17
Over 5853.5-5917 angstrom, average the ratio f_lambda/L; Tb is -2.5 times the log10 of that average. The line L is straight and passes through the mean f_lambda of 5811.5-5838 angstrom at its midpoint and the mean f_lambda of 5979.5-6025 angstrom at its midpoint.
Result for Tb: 0.03 mag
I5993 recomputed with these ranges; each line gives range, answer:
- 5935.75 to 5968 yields 17.3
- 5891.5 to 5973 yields 16.8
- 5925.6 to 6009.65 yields 17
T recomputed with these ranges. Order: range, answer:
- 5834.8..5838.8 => 17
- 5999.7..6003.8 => 16.6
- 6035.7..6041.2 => 16.7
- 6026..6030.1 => 16.5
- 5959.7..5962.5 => 17.8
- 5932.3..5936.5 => 16.8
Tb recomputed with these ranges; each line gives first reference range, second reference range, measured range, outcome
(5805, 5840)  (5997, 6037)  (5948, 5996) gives -0.023 mag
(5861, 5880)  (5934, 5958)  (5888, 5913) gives 0.124 mag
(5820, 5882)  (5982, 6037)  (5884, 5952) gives 0.046 mag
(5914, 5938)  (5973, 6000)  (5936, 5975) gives -0.066 mag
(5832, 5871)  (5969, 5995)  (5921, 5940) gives 0.063 mag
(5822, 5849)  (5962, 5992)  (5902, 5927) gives 0.005 mag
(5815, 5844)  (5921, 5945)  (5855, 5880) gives -0.028 mag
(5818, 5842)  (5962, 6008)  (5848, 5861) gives 0.084 mag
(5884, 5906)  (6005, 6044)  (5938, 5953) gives -0.141 mag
